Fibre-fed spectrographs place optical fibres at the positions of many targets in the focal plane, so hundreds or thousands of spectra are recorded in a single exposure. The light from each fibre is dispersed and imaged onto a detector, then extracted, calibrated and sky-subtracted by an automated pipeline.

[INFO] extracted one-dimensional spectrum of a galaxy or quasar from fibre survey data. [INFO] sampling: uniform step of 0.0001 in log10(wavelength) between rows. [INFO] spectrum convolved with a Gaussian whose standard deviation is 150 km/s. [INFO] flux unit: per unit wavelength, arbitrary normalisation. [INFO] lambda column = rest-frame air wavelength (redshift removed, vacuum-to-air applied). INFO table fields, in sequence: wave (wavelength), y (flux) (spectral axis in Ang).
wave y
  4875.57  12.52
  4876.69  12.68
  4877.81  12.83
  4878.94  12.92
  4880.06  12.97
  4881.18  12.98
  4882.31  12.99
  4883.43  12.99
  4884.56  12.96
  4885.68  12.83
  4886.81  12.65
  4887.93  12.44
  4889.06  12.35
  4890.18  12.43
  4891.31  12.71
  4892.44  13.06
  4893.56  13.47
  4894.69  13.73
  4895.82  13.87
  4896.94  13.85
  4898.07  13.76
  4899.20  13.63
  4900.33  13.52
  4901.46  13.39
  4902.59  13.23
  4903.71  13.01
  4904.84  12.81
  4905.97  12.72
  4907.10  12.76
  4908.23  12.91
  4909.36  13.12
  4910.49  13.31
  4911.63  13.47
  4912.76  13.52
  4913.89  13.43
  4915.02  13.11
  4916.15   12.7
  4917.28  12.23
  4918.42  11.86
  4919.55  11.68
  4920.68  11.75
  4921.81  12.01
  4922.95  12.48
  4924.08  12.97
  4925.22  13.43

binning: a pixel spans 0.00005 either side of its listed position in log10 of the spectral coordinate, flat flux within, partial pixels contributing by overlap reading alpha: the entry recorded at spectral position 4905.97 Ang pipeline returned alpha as 12.72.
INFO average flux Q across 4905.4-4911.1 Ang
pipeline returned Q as 12.9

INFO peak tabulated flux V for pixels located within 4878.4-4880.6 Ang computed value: 12.97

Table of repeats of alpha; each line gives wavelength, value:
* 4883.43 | 12.99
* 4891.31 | 12.71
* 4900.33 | 13.52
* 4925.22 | 13.43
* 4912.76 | 13.52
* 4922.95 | 12.48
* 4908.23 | 12.91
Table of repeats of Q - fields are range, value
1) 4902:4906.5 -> 13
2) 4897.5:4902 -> 13.6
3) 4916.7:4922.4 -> 11.9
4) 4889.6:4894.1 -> 12.9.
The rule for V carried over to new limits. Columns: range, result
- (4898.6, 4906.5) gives 13.63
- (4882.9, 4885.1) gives 12.99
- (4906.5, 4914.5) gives 13.52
